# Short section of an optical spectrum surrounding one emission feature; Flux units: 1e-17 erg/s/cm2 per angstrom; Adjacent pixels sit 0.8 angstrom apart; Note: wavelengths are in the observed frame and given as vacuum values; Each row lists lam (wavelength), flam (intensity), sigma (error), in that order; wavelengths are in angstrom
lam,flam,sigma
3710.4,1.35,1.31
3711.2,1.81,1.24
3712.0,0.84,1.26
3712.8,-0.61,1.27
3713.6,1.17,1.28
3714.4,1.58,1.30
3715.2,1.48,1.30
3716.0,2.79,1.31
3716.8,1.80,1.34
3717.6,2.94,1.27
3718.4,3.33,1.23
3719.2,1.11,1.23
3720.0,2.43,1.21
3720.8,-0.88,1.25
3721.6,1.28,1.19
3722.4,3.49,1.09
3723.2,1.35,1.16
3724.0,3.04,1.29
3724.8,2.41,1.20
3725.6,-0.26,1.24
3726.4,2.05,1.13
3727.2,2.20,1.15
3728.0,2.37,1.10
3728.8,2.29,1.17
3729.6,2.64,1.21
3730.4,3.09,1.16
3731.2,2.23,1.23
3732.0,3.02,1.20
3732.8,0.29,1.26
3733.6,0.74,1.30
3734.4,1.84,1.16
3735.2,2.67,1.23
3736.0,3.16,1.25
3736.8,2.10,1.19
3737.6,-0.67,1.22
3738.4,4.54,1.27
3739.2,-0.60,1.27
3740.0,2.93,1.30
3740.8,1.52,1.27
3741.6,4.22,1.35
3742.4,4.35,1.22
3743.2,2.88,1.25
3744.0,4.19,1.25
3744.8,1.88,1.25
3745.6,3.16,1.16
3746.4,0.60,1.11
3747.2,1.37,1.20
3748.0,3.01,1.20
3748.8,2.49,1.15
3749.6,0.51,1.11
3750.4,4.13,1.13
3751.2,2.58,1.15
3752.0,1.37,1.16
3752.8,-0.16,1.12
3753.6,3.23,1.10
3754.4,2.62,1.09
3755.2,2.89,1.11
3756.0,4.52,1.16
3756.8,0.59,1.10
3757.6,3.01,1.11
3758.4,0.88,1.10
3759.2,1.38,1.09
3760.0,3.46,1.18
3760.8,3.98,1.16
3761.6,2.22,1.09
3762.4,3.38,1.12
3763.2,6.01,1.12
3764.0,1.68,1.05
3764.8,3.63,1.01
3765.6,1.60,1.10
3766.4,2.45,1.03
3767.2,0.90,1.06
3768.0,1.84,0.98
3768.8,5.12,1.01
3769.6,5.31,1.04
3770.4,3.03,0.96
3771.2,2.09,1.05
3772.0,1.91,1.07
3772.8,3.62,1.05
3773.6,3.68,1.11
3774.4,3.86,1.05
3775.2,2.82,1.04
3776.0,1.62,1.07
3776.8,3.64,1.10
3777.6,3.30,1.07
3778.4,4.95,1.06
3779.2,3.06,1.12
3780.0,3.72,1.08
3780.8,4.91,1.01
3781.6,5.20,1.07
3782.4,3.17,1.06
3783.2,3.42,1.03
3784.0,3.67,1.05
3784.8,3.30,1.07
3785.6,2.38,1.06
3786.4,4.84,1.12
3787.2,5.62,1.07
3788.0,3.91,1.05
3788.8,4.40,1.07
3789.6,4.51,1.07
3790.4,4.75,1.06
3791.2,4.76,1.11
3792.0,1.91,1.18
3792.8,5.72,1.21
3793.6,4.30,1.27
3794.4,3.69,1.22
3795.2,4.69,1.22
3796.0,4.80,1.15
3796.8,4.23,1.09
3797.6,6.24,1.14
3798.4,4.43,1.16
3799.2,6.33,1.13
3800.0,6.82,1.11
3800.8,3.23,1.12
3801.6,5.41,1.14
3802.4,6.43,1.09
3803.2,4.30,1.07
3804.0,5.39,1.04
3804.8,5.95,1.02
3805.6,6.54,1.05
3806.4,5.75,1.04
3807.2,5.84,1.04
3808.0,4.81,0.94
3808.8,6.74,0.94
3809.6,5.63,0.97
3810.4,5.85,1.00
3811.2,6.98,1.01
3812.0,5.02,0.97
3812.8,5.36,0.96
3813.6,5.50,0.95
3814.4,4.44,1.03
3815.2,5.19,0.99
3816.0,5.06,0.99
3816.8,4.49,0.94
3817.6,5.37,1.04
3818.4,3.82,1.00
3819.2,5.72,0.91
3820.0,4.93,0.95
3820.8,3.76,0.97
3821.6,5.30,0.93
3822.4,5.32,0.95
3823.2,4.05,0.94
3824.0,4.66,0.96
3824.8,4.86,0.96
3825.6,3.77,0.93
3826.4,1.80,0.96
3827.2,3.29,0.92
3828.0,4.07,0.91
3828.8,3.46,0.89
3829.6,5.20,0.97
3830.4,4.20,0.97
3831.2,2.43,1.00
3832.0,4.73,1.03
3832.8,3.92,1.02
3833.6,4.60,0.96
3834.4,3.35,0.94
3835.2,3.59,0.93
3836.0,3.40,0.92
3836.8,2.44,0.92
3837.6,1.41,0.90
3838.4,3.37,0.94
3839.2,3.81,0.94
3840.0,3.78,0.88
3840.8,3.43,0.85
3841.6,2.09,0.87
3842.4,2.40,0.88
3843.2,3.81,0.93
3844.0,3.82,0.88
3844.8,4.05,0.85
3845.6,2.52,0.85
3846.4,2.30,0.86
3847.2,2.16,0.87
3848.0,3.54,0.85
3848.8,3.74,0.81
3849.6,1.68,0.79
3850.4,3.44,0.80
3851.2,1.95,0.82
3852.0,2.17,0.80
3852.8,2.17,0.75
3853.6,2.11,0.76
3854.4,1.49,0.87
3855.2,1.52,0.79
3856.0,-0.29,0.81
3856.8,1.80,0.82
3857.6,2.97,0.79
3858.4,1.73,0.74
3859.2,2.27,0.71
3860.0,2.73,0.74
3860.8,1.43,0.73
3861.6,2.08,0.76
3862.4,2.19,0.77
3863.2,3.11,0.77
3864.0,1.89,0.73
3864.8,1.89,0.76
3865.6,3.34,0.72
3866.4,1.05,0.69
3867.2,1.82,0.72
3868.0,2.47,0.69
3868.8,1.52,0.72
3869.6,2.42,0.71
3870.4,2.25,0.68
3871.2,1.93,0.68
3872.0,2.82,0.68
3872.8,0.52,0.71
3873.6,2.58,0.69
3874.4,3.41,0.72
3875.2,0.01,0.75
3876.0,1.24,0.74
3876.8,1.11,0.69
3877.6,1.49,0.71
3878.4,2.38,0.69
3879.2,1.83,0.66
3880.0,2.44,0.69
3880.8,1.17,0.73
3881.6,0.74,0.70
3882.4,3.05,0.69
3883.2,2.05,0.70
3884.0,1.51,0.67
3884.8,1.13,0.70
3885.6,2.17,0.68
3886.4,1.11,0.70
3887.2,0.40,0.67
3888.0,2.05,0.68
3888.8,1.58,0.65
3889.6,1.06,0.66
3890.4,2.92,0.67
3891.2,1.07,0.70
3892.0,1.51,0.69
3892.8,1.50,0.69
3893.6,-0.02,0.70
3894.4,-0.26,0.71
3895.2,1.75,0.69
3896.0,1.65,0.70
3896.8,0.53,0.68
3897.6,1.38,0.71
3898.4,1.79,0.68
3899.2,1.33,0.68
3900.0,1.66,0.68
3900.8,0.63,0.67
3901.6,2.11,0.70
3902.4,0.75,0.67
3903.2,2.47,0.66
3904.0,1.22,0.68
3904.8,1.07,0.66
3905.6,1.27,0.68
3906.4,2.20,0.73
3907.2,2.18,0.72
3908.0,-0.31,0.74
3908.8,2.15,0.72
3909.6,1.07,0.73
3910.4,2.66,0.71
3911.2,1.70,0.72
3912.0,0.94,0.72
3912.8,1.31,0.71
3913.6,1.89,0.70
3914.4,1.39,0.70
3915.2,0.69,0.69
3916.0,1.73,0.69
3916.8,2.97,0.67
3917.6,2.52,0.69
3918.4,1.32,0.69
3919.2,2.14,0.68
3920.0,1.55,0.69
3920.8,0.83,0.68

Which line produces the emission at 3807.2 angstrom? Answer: C IV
